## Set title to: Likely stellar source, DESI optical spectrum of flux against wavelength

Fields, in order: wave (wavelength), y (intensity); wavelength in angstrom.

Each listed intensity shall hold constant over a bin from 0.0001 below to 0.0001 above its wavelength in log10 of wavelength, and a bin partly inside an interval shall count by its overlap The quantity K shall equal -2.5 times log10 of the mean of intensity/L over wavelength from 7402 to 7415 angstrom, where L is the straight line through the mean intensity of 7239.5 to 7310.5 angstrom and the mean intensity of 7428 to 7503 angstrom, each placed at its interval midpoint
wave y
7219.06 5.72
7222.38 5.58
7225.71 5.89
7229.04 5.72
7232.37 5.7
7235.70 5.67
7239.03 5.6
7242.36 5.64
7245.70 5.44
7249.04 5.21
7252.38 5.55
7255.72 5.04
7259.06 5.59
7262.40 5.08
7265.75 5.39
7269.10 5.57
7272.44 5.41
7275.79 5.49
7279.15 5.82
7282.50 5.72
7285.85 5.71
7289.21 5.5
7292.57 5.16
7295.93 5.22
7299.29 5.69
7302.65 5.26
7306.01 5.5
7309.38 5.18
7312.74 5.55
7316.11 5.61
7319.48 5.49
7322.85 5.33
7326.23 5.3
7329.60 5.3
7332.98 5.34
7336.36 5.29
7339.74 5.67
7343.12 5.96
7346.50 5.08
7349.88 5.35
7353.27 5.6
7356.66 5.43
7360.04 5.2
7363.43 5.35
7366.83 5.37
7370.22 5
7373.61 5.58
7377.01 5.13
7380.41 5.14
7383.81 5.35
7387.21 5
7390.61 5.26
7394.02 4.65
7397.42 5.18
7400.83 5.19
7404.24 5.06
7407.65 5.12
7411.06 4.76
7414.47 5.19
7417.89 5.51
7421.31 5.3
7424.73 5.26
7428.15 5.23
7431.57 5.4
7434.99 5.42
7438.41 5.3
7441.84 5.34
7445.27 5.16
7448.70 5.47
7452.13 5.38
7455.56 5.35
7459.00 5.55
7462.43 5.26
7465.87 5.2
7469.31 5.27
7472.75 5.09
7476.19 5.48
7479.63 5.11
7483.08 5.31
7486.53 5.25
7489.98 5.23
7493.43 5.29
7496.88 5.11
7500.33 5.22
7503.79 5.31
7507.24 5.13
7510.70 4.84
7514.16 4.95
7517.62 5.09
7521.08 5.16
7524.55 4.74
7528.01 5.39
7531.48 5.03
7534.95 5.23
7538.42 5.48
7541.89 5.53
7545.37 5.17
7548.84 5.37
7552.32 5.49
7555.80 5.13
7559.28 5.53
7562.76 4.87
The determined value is 0.065 mag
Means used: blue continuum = 5.44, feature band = 5.03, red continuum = 5.29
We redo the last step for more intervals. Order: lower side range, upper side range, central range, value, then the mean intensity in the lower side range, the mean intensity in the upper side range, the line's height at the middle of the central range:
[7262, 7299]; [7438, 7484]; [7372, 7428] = 0.04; 5.48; 5.3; 5.36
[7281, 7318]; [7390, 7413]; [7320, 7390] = -0.02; 5.46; 5.02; 5.22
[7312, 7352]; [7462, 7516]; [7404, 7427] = 0.03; 5.44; 5.19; 5.3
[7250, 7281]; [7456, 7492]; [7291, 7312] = 0.01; 5.43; 5.28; 5.41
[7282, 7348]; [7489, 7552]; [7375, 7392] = 0.04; 5.44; 5.19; 5.36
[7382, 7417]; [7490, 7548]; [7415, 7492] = -0.04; 5.09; 5.17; 5.13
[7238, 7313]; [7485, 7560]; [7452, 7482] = -0.01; 5.45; 5.21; 5.26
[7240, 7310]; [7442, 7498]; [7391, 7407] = 0.06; 5.44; 5.28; 5.34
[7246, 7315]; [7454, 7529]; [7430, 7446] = -0.02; 5.43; 5.19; 5.26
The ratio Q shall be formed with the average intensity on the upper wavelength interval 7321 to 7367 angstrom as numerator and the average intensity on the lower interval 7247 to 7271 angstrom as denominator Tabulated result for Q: 1.01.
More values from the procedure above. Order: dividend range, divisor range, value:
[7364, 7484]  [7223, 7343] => 0.96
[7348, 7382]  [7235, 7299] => 0.97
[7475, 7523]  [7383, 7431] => 1.00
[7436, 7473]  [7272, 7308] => 0.97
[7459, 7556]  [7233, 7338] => 0.96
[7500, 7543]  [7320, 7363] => 0.95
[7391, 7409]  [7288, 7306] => 0.94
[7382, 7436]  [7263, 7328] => 0.95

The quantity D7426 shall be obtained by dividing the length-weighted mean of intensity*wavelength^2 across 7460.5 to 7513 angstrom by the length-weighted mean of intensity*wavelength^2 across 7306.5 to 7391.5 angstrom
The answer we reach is 1.01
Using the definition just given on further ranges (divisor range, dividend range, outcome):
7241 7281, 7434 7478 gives 1.03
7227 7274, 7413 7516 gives 1.02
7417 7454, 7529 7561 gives 1.03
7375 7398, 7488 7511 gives 1.05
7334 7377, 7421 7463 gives 1.01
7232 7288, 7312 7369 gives 1.01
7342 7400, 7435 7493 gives 1.03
